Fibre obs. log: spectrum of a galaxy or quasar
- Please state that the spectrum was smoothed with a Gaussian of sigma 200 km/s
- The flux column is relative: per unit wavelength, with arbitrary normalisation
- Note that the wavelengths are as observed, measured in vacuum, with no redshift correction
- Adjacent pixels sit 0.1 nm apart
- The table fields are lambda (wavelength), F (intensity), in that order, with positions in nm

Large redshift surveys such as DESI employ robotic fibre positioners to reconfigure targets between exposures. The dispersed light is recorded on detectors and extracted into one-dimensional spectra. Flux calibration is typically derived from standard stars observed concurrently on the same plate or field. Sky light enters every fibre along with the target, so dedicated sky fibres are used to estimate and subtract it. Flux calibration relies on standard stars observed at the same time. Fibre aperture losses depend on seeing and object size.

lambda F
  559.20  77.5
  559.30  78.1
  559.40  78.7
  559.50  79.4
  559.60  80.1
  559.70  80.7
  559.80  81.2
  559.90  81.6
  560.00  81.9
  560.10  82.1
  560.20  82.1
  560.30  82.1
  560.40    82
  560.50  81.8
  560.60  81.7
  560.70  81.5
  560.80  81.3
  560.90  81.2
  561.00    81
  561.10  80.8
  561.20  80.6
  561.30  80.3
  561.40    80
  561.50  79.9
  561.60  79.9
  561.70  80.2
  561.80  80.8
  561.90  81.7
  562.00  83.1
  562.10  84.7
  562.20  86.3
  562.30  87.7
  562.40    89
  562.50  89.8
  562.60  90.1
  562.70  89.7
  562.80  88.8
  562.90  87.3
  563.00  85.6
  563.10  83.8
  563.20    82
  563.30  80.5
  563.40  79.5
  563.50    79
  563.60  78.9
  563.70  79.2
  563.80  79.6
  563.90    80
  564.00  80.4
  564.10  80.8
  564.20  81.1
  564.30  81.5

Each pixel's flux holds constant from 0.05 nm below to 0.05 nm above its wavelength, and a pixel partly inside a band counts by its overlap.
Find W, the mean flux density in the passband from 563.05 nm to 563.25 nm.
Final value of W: 82.9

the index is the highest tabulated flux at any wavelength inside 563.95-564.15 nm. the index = 80.8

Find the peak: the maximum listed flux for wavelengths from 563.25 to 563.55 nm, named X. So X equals 80.5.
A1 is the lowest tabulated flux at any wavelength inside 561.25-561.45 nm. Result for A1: 80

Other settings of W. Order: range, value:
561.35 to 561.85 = 80.2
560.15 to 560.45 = 82.1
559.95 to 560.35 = 82.1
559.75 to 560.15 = 81.7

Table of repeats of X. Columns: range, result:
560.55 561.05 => 81.7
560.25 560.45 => 82.1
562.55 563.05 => 90.1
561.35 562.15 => 84.7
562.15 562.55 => 89.8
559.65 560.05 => 81.9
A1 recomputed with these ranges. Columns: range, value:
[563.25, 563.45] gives 79.5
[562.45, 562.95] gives 87.3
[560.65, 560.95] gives 81.2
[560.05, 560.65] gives 81.7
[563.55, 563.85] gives 78.9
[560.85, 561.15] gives 80.8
